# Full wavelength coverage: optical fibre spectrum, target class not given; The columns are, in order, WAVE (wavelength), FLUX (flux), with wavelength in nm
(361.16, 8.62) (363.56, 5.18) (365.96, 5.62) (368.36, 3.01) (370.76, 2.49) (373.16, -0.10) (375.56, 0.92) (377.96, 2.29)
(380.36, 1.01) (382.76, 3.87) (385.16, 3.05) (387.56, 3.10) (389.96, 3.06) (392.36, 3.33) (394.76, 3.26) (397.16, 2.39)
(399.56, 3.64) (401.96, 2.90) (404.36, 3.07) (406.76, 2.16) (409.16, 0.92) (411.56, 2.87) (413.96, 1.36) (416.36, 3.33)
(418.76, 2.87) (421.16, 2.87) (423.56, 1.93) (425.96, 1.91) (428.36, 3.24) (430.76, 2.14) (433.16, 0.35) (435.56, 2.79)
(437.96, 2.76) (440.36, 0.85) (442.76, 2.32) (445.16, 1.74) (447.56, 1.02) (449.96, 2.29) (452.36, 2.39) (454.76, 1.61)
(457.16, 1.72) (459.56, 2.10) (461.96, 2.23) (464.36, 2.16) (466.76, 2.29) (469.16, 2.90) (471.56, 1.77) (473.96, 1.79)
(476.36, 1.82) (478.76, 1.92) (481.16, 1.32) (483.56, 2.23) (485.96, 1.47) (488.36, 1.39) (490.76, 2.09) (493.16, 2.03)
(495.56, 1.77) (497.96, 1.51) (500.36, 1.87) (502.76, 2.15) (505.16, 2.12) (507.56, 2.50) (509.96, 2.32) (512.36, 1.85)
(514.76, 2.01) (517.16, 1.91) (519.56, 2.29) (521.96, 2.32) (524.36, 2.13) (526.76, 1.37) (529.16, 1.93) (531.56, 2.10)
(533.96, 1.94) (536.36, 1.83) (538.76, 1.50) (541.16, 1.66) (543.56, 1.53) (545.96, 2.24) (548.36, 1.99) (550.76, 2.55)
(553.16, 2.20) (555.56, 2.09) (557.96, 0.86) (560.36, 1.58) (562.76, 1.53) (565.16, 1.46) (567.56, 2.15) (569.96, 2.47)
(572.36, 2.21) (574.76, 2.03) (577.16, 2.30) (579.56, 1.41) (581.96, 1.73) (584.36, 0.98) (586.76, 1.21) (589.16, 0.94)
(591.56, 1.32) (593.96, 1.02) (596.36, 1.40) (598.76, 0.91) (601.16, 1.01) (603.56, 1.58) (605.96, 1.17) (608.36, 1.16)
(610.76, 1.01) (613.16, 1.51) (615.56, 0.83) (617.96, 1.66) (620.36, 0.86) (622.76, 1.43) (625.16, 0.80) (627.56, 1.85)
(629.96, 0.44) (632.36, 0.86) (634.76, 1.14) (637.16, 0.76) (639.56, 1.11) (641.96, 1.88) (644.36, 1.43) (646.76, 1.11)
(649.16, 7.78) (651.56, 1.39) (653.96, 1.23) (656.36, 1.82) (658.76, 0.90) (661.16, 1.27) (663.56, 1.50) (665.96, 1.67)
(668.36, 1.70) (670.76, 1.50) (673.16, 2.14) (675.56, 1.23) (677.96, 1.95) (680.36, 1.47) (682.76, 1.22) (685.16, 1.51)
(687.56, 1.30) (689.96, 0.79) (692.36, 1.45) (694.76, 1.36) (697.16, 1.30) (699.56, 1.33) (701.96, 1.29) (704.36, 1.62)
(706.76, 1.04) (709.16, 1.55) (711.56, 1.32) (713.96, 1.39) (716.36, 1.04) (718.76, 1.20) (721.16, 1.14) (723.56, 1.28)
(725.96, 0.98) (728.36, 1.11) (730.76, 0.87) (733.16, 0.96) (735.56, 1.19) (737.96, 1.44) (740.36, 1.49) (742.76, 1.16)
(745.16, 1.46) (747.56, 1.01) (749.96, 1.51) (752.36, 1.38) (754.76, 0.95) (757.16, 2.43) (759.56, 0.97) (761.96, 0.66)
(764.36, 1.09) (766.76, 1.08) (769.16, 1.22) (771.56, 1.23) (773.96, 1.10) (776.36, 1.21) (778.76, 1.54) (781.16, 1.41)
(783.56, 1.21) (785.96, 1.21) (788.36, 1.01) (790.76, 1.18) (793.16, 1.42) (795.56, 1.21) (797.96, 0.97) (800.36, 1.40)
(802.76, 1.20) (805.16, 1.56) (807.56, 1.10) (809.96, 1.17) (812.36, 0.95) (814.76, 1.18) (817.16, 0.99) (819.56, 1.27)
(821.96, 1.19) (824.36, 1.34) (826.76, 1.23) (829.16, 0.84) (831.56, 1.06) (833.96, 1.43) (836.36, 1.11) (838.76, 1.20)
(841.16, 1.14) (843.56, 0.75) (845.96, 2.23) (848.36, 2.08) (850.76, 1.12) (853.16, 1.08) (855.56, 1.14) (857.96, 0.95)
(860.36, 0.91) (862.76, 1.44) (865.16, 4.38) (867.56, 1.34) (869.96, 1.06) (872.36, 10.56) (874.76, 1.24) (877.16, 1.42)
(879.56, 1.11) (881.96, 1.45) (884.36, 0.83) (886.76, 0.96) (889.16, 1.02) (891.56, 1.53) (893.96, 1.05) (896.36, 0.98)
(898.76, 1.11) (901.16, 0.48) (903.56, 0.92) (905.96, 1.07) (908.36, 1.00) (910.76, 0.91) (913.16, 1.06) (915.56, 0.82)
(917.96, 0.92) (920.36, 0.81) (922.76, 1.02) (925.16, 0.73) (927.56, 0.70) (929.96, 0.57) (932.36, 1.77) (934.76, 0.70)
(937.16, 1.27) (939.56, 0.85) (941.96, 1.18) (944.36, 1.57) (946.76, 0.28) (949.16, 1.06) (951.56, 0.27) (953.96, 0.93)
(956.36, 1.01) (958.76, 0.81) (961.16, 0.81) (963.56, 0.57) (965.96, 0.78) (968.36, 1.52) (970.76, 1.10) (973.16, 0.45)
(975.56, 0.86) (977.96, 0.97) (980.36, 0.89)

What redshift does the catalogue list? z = 0.742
